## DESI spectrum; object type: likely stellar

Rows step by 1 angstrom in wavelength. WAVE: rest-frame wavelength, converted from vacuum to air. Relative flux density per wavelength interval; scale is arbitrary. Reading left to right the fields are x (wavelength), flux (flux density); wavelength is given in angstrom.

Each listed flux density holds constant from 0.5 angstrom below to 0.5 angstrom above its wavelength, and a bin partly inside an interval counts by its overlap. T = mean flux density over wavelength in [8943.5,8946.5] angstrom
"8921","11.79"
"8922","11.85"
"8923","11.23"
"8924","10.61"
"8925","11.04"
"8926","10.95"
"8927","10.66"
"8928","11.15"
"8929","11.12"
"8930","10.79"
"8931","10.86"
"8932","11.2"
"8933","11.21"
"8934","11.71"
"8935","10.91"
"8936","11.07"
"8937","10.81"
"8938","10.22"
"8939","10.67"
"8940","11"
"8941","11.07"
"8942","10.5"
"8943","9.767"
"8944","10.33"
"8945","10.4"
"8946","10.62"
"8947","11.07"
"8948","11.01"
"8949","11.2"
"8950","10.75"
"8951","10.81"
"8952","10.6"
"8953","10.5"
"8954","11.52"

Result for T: 10.5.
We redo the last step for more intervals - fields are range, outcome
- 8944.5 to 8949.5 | 10.9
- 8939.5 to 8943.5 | 10.6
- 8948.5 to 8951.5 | 10.9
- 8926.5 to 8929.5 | 11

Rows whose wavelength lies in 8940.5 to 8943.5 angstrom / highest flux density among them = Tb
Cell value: 11.07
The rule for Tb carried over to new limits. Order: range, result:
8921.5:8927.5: 11.85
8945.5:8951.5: 11.2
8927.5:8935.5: 11.71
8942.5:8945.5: 10.4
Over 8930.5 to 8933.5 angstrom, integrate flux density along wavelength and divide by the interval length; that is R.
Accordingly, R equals 11.1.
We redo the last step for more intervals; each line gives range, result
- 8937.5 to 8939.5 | 10.4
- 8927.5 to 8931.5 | 11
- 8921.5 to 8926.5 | 11.1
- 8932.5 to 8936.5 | 11.2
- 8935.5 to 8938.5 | 10.7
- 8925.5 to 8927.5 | 10.8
